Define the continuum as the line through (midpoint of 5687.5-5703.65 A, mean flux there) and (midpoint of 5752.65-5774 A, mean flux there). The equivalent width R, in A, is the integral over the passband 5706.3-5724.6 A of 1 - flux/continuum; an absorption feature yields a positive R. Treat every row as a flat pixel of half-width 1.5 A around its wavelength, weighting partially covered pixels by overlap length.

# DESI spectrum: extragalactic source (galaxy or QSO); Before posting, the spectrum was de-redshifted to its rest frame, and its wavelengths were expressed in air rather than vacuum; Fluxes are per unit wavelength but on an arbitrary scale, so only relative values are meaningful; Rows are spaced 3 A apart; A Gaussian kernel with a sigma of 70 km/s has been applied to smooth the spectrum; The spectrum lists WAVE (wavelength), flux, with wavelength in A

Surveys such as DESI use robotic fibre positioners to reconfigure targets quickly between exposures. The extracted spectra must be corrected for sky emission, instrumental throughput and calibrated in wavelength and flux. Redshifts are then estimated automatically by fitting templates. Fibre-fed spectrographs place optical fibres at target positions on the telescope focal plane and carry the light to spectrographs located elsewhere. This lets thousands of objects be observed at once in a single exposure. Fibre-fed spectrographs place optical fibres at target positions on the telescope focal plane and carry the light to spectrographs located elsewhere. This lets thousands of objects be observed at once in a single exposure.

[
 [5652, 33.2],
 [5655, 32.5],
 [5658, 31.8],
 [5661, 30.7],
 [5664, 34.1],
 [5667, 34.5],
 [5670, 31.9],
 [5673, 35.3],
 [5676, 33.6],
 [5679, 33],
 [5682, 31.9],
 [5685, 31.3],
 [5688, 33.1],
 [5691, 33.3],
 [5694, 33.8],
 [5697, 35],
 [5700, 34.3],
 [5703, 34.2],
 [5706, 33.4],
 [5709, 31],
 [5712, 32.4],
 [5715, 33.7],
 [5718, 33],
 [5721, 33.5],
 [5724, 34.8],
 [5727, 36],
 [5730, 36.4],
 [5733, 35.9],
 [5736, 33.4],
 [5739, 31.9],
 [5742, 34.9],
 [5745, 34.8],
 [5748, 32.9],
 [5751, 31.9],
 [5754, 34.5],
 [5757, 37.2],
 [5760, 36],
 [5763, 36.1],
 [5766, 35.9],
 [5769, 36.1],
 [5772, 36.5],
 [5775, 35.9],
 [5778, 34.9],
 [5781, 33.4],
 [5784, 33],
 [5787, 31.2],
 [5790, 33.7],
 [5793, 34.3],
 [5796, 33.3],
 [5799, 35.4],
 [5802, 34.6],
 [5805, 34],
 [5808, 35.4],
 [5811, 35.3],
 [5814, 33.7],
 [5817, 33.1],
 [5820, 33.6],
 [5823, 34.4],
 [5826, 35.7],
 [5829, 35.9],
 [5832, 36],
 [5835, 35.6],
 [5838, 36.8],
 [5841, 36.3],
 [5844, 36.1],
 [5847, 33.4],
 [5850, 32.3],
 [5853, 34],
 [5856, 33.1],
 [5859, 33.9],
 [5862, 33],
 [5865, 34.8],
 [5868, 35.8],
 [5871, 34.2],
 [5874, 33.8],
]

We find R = 0.8 A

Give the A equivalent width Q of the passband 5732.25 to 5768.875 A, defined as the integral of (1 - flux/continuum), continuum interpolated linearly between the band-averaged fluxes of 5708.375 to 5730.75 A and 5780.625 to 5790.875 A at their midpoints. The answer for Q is -1.45 A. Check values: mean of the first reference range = 33.9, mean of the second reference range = 32.7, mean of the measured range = 34.6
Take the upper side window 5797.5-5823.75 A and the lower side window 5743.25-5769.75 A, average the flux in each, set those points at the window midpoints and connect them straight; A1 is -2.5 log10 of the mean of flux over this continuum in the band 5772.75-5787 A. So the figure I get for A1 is 0.02 mag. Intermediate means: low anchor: 35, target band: 34.1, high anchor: 34.4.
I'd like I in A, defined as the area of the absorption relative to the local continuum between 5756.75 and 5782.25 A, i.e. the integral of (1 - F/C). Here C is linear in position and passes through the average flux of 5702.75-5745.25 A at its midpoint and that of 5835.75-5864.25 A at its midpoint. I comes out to -1.2 A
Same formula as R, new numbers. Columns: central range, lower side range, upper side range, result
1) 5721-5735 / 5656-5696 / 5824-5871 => -0.8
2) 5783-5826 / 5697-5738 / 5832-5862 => 0.5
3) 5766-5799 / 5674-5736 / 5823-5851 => 0.3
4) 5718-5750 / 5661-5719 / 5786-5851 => -0.6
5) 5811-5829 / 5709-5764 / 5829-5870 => 0.1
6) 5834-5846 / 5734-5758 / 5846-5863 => -1.0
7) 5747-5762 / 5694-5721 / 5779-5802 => -0.5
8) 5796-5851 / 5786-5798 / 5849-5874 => -2.1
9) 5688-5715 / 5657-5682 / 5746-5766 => 0.2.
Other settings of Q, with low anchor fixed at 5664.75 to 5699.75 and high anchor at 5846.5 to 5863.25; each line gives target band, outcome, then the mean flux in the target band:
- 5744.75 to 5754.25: 0.0 A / 33.2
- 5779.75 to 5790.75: 0.2 A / 32.8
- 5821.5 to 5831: -0.6 A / 35.4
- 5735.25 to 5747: -0.1 A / 33.7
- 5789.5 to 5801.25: -0.3 A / 34.2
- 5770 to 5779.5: -0.7 A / 35.8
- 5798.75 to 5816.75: -0.7 A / 34.6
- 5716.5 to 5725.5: -0.1 A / 33.8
